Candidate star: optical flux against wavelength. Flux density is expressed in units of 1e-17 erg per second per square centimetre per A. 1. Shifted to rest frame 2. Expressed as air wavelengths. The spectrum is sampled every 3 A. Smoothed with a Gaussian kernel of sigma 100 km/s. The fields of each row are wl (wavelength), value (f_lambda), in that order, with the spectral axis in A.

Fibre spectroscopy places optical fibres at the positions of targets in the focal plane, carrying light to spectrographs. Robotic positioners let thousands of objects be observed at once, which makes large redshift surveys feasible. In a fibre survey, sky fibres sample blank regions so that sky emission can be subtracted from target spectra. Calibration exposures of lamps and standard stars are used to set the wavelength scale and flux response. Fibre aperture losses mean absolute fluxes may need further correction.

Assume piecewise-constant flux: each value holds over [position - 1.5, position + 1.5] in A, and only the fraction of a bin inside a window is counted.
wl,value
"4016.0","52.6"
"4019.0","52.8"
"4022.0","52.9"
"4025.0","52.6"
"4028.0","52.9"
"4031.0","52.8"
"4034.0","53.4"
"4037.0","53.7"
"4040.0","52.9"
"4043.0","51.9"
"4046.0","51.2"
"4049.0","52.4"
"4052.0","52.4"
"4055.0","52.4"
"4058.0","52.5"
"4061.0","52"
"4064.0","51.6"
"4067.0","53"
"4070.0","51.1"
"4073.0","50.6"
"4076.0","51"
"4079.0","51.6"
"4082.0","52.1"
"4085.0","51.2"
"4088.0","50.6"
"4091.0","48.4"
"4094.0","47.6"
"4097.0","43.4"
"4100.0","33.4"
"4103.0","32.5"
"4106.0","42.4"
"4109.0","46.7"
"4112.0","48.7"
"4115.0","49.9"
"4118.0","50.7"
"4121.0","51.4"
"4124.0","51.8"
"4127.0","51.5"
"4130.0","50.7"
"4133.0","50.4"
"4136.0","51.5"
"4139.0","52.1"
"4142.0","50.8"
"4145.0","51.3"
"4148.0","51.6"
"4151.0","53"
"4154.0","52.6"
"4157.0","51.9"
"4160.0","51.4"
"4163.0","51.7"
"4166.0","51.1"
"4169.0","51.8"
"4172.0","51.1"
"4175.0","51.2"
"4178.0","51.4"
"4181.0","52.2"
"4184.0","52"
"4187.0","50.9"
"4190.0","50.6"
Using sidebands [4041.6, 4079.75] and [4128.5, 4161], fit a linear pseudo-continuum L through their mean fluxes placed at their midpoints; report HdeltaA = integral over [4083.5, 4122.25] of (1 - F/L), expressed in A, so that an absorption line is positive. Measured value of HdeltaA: 4.4 A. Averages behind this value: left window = 51.8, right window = 51.6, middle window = 45.9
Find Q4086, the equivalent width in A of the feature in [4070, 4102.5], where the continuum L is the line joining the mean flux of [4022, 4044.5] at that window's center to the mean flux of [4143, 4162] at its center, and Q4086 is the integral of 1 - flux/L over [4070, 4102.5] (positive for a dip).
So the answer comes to 2.98 A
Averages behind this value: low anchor 52.9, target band 47.7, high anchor 51.9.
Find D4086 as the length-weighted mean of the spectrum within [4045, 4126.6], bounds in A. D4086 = 49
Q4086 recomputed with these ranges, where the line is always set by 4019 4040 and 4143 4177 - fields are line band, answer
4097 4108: 3.1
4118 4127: 0.1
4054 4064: 0.1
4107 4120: 0.8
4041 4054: 0.2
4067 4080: 0.3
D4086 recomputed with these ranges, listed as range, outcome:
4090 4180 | 49.2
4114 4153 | 51.3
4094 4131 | 46.1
